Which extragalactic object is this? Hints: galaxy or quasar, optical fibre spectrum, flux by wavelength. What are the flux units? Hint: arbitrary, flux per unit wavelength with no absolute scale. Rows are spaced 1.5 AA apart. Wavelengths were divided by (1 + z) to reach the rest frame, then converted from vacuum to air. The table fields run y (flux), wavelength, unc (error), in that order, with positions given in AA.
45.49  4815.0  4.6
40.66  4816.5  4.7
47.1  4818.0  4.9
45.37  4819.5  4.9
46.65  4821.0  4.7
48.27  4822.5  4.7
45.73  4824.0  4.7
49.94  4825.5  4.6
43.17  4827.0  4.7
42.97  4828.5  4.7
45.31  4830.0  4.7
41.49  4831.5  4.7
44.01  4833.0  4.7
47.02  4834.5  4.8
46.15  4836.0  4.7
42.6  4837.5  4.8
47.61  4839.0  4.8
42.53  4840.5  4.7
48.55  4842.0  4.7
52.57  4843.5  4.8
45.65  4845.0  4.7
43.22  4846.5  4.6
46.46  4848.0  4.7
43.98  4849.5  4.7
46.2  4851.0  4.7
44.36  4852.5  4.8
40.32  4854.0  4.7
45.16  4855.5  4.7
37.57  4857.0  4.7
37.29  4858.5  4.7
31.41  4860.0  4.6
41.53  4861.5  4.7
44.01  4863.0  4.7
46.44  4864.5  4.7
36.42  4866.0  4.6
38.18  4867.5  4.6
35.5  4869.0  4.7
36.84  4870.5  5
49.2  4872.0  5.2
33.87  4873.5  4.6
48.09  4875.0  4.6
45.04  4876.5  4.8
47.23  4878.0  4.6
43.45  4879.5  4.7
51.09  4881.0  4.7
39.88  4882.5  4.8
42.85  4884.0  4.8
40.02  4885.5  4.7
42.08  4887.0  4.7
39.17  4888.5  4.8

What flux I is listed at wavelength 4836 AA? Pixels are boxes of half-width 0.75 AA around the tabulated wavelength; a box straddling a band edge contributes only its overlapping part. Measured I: 46.15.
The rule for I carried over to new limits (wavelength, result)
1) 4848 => 46.46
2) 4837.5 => 42.6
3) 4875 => 48.09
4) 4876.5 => 45.04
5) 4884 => 42.85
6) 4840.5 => 42.53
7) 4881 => 51.09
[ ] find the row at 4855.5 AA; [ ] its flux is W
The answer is 45.16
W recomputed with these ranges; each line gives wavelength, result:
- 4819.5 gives 45.37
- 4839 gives 47.61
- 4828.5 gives 42.97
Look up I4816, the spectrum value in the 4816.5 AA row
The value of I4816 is 40.66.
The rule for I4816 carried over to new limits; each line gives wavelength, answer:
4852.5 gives 44.36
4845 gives 45.65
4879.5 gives 43.45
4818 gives 47.1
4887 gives 42.08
